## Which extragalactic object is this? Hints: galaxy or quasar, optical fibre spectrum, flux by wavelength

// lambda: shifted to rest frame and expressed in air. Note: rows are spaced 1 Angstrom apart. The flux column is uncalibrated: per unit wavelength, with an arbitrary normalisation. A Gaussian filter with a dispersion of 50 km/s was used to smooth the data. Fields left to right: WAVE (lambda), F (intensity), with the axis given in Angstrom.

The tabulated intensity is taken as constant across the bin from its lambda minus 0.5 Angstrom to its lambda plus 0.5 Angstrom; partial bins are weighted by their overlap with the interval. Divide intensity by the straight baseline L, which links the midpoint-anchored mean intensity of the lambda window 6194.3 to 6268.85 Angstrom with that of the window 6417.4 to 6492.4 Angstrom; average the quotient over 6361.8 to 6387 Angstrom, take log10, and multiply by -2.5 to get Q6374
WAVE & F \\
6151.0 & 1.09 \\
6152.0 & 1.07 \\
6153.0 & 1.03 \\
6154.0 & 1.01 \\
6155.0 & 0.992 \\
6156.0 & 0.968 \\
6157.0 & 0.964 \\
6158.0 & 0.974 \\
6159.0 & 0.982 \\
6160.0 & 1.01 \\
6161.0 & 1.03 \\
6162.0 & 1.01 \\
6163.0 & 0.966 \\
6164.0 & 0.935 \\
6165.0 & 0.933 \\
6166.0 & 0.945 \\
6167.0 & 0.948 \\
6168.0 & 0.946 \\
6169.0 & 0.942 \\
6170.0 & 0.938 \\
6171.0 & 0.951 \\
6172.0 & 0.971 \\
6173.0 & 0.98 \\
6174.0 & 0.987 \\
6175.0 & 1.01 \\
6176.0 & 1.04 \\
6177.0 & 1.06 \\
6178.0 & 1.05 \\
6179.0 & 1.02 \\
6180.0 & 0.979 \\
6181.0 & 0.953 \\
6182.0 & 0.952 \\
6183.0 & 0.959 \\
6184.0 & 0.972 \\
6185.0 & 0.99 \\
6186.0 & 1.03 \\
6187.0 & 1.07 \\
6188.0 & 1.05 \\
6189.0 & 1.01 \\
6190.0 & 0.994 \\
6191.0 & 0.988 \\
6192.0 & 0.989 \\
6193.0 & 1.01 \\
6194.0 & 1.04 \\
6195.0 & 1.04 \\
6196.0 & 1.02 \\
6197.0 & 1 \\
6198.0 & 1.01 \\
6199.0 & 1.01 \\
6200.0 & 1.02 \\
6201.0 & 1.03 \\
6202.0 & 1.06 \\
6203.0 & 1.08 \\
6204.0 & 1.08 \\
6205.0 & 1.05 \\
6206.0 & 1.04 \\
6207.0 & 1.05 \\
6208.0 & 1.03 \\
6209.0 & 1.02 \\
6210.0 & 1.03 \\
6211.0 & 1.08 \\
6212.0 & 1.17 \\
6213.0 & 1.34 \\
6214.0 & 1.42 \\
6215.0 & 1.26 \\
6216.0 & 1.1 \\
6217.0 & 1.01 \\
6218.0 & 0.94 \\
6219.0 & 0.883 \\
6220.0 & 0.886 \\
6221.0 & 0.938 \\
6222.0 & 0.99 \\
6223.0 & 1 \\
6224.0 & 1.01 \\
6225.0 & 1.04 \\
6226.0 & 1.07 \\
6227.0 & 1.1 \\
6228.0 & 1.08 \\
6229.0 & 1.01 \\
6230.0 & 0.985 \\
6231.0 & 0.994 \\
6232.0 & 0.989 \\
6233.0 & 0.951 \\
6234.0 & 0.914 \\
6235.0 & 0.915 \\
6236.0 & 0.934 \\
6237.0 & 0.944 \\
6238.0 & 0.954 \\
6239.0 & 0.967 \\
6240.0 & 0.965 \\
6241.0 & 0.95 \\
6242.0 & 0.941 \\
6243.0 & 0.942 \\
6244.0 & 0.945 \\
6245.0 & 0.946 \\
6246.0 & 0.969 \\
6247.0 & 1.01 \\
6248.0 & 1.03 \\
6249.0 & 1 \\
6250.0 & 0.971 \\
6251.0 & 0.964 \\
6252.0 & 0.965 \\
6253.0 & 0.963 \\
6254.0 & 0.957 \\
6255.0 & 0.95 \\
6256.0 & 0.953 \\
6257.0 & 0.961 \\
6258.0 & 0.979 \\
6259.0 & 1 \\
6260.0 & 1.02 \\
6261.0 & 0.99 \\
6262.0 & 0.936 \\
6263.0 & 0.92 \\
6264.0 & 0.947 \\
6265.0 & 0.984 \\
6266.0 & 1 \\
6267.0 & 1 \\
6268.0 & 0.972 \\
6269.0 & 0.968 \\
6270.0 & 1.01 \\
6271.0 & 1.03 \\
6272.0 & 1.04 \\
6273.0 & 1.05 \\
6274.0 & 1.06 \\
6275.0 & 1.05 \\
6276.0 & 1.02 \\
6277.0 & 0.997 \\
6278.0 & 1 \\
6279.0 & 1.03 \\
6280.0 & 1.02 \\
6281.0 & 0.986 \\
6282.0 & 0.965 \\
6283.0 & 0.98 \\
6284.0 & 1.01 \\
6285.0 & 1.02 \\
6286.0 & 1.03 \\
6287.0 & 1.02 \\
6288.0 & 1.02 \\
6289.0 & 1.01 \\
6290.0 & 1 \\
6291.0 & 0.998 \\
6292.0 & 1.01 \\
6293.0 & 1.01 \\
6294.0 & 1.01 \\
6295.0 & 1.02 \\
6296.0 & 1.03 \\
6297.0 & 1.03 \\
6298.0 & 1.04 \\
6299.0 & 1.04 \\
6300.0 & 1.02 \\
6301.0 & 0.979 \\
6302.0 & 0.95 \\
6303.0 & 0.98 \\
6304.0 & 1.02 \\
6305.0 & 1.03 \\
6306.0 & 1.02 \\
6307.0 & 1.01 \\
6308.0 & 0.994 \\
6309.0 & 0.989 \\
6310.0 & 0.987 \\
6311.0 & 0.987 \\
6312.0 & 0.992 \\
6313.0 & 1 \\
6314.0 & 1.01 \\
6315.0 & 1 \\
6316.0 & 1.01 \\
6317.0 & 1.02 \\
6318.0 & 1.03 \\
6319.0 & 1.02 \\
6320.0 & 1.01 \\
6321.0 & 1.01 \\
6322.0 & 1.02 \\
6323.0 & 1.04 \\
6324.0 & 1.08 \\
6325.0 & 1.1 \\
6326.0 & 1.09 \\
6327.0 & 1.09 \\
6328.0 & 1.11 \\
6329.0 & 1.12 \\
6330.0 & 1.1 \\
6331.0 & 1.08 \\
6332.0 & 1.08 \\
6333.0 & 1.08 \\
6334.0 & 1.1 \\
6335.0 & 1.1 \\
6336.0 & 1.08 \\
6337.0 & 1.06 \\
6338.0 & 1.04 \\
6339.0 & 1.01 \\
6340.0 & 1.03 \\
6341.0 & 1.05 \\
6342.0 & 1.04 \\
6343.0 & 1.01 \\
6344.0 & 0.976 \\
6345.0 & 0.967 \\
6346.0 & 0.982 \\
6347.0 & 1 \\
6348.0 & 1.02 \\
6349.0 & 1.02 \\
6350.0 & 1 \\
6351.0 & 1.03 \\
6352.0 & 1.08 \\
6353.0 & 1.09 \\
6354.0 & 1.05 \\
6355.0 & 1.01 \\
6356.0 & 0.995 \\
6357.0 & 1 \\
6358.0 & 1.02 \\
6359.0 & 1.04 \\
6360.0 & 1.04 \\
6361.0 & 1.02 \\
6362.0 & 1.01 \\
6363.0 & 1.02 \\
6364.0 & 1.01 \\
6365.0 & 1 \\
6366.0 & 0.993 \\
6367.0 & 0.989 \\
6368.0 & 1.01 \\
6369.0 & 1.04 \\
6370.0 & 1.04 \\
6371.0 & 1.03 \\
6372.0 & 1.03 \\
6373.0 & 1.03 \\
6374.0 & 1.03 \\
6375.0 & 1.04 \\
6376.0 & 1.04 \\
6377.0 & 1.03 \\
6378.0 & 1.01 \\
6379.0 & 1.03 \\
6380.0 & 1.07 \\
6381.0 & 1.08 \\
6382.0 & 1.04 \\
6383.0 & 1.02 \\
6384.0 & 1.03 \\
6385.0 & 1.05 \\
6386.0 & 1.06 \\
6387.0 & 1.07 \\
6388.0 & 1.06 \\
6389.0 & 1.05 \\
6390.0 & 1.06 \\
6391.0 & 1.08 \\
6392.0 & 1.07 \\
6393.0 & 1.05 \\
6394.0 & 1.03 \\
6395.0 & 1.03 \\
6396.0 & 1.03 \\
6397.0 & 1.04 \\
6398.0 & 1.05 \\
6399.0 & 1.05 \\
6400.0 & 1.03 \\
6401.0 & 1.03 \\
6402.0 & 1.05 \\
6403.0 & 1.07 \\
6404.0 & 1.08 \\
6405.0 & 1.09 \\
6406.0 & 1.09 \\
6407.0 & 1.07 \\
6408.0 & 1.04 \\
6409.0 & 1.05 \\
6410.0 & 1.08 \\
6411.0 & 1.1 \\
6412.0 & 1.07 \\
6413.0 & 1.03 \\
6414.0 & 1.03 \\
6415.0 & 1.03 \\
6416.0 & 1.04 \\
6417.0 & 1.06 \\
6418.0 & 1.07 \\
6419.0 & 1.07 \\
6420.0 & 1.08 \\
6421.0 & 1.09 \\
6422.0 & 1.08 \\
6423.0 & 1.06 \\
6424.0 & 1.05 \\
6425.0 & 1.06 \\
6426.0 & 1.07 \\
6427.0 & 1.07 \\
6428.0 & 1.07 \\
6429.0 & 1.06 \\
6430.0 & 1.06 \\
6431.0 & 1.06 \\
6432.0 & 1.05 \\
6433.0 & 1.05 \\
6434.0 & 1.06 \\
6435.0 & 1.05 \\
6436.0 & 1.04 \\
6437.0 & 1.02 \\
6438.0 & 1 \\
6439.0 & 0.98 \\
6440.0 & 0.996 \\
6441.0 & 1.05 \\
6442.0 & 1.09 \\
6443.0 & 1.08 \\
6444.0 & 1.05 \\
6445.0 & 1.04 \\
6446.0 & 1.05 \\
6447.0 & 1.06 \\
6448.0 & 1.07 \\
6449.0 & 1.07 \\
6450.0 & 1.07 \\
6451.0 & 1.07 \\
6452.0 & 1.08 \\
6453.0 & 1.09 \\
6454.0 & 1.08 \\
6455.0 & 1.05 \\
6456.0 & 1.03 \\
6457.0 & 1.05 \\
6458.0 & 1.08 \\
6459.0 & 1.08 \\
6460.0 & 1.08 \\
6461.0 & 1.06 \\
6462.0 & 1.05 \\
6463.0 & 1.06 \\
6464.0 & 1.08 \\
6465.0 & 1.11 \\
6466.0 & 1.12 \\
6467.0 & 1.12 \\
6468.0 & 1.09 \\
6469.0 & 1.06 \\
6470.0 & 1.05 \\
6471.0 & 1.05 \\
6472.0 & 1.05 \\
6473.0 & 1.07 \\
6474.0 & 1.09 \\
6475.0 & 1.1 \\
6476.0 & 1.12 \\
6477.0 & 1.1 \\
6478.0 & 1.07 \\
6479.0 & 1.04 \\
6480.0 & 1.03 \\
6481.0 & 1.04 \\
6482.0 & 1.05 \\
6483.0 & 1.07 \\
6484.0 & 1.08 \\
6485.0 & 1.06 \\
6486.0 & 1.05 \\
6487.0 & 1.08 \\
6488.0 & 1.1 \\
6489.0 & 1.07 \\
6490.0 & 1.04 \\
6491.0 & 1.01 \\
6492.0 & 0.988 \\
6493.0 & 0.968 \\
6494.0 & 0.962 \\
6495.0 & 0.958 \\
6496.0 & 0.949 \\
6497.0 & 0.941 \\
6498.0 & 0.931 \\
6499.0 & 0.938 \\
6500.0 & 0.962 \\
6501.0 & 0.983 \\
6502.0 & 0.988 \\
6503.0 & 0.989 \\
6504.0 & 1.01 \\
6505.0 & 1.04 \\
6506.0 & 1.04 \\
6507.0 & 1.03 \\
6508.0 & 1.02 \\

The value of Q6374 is 0.01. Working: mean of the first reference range 1.01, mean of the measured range 1.03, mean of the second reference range 1.06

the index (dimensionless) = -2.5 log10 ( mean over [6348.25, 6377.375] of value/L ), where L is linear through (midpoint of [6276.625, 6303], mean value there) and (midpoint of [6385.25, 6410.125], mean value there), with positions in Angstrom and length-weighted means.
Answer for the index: 0.016 mag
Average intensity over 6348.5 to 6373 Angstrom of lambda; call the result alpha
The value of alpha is 1.02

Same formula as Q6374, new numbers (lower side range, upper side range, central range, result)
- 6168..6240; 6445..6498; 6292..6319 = 0.03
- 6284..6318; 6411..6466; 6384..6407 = -0.01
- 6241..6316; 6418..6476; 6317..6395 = -0.01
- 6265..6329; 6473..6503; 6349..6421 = -0.02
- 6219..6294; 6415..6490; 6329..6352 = -0.02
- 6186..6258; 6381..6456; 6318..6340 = -0.03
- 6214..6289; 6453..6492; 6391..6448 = 0.00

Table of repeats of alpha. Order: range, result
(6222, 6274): 0.983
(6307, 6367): 1.03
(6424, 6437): 1.06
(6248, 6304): 0.998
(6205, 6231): 1.06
